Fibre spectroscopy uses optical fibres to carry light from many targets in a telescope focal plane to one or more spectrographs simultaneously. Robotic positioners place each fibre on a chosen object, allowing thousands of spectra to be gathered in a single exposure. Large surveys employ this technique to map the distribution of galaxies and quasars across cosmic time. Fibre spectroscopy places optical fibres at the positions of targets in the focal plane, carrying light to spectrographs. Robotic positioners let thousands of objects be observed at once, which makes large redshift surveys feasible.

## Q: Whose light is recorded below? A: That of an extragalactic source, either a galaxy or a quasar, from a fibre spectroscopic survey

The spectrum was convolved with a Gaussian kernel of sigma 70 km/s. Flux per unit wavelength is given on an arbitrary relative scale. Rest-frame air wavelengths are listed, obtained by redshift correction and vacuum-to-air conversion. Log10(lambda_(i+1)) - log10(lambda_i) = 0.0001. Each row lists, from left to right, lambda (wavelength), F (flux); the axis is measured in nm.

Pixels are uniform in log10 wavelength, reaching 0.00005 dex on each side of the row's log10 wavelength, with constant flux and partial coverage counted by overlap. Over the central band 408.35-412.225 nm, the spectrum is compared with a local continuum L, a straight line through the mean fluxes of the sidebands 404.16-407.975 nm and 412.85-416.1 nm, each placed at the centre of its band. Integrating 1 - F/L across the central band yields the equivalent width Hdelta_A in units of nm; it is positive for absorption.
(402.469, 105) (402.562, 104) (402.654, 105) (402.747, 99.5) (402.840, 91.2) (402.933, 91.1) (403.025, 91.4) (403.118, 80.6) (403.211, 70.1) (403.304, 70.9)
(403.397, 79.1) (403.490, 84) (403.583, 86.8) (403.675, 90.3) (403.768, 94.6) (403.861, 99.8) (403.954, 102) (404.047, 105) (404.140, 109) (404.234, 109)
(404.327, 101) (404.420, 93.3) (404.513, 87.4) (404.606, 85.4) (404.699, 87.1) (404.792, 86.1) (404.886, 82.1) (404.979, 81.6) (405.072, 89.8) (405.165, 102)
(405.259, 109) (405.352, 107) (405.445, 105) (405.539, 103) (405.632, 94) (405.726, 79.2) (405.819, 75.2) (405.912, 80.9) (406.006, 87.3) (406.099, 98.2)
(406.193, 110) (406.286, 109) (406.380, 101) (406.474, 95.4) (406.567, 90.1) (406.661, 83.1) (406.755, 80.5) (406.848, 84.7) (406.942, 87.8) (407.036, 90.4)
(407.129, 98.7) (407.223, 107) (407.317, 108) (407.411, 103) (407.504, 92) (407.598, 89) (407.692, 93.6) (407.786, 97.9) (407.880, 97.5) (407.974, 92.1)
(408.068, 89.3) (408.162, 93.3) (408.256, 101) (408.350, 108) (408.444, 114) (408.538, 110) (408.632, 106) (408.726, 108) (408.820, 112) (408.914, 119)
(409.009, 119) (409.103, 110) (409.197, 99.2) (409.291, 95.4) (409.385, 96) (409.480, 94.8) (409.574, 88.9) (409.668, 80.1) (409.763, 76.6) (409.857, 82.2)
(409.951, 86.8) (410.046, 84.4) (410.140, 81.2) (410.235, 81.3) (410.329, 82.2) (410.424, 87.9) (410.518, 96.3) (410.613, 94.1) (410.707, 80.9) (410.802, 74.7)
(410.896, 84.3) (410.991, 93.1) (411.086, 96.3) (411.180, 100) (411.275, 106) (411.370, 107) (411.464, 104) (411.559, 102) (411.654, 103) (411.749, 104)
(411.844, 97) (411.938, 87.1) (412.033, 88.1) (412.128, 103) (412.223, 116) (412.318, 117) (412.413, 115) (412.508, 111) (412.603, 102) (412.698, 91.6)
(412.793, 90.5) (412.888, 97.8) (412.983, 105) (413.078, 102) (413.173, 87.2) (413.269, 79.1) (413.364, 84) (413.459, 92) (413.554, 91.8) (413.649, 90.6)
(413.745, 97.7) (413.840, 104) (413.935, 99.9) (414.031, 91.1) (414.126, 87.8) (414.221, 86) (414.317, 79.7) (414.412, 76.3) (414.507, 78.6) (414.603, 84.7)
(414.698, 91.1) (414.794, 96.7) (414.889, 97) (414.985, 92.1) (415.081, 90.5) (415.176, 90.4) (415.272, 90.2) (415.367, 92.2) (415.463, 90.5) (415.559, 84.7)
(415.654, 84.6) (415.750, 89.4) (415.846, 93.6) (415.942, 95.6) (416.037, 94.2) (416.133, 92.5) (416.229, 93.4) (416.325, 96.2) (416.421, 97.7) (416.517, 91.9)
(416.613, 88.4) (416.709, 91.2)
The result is -0.16 nm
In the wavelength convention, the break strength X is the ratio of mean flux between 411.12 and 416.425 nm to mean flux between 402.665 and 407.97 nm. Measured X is 1.02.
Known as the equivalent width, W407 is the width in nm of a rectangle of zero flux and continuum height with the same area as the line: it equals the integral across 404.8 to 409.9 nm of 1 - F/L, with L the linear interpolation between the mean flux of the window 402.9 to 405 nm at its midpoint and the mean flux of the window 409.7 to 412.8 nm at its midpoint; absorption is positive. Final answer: -0.23 nm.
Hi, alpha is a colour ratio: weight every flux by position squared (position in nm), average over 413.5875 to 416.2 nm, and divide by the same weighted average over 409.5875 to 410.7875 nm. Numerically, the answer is 1.10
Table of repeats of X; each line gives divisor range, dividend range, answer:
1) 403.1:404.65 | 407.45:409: 1.12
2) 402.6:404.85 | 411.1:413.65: 1.08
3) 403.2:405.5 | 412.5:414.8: 0.98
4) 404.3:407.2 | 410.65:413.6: 1.05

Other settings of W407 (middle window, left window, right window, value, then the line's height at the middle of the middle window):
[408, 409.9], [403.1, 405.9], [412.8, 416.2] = -0.183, 91.3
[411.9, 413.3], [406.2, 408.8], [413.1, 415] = -0.130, 91.3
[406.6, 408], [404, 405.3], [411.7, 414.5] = 0.019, 94.9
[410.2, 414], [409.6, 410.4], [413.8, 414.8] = -0.493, 85.2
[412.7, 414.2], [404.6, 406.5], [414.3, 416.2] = -0.048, 90.3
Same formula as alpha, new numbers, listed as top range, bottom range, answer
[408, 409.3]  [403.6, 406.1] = 1.15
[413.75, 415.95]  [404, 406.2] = 1.00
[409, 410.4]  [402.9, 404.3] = 1.01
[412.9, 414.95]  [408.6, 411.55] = 0.98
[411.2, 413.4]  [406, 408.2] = 1.08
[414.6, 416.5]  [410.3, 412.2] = 0.99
